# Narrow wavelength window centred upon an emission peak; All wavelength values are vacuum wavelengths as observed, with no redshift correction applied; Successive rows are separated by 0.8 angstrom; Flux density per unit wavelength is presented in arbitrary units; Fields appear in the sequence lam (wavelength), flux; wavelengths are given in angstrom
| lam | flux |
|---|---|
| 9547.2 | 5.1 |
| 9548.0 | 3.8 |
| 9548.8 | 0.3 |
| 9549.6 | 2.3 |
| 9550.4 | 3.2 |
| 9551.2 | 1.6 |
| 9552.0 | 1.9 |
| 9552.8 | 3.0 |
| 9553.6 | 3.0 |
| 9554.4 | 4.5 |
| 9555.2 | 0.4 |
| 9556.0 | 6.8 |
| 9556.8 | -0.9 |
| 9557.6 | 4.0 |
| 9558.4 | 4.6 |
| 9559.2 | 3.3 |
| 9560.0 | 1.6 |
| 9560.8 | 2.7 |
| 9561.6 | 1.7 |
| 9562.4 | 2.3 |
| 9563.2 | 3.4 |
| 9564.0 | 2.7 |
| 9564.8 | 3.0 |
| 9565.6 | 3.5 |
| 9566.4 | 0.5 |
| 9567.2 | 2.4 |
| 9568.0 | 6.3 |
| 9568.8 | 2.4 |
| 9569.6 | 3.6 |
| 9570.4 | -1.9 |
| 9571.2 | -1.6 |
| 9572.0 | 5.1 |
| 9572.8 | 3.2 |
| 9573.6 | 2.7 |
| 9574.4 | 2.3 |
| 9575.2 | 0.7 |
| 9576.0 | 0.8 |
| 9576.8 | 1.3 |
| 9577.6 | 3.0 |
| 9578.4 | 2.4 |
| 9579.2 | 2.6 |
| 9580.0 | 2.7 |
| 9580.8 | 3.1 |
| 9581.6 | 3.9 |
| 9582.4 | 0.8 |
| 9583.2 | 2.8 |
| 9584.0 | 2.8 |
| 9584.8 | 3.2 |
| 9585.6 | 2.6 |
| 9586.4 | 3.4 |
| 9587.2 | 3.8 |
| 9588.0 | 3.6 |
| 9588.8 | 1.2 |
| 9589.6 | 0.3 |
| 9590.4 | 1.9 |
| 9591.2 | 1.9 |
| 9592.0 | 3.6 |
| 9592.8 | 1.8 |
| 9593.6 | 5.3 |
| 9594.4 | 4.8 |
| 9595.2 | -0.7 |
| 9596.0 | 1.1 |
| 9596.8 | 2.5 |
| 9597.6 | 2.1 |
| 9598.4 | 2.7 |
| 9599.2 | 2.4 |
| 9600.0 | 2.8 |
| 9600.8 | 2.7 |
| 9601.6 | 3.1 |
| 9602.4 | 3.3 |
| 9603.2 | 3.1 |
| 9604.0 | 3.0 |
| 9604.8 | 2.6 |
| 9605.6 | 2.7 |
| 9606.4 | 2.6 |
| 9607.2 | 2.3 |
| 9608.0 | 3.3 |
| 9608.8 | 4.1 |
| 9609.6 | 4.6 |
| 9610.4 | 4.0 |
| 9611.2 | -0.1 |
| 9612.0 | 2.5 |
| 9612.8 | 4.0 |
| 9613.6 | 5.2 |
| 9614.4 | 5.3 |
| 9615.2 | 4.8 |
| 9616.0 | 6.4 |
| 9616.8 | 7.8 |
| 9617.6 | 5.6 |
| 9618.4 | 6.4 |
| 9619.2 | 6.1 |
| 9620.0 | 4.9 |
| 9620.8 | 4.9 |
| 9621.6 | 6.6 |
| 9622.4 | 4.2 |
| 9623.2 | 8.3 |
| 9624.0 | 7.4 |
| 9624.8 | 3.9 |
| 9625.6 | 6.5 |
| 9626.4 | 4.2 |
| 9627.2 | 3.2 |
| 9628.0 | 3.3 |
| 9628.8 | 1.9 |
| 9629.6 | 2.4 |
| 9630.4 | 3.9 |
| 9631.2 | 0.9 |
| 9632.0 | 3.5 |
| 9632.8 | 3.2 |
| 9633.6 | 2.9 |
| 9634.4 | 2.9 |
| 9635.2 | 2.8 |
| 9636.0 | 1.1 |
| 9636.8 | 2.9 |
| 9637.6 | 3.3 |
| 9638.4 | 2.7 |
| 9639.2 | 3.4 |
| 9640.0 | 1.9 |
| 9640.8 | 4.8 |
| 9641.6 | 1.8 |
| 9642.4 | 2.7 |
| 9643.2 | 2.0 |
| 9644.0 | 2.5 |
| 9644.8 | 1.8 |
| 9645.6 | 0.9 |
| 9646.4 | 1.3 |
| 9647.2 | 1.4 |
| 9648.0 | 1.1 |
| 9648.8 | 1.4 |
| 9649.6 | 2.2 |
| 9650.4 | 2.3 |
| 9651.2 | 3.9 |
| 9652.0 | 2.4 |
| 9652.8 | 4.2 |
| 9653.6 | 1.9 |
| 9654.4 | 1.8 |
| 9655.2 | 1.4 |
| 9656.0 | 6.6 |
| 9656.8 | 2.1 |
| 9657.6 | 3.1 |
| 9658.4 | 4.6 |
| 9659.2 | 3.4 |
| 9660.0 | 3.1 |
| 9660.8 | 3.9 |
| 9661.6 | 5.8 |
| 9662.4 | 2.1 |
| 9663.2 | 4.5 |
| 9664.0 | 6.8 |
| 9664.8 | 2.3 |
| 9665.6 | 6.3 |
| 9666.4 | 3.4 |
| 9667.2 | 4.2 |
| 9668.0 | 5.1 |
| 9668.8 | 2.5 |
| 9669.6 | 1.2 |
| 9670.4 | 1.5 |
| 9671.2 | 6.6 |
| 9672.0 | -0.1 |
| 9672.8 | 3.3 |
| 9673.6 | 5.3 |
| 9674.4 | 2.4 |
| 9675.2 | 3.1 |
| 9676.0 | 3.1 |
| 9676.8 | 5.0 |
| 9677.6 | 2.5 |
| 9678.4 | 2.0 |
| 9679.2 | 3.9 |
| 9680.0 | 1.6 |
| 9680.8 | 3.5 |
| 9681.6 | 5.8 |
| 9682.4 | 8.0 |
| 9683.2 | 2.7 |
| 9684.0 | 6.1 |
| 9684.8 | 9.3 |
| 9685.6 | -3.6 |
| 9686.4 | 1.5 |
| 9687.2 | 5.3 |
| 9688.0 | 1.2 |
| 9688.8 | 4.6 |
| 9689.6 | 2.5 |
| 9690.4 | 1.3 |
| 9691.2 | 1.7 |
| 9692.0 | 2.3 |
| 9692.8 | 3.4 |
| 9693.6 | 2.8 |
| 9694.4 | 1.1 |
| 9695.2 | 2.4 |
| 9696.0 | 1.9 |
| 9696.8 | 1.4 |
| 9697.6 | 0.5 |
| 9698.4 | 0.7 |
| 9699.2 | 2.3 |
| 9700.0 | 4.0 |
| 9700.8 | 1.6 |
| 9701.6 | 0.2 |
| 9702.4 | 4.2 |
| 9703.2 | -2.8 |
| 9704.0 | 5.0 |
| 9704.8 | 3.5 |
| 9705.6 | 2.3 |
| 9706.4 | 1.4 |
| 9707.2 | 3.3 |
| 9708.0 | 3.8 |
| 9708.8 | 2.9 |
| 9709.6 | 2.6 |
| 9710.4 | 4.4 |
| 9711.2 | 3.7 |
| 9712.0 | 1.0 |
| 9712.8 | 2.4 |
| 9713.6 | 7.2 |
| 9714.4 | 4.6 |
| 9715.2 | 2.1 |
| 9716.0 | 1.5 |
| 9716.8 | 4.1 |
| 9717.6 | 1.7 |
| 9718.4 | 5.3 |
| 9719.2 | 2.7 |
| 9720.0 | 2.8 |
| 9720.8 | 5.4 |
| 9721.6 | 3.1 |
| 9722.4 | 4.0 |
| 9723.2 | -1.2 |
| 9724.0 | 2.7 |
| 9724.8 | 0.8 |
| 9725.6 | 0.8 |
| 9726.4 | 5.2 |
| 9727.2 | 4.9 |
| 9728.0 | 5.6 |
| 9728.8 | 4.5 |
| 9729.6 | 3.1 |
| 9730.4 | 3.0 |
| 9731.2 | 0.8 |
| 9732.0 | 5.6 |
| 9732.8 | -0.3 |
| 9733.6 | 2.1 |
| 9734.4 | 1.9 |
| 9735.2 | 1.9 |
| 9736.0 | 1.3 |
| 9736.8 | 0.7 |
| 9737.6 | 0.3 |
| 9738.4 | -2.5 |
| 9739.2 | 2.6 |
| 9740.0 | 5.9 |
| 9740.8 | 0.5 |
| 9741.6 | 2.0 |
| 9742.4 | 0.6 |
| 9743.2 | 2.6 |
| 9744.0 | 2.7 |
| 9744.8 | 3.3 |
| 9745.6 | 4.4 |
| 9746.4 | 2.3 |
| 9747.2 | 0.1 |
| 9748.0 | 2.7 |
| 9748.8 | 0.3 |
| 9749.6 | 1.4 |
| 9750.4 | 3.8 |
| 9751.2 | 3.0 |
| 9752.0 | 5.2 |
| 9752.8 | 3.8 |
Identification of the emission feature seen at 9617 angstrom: H-gamma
